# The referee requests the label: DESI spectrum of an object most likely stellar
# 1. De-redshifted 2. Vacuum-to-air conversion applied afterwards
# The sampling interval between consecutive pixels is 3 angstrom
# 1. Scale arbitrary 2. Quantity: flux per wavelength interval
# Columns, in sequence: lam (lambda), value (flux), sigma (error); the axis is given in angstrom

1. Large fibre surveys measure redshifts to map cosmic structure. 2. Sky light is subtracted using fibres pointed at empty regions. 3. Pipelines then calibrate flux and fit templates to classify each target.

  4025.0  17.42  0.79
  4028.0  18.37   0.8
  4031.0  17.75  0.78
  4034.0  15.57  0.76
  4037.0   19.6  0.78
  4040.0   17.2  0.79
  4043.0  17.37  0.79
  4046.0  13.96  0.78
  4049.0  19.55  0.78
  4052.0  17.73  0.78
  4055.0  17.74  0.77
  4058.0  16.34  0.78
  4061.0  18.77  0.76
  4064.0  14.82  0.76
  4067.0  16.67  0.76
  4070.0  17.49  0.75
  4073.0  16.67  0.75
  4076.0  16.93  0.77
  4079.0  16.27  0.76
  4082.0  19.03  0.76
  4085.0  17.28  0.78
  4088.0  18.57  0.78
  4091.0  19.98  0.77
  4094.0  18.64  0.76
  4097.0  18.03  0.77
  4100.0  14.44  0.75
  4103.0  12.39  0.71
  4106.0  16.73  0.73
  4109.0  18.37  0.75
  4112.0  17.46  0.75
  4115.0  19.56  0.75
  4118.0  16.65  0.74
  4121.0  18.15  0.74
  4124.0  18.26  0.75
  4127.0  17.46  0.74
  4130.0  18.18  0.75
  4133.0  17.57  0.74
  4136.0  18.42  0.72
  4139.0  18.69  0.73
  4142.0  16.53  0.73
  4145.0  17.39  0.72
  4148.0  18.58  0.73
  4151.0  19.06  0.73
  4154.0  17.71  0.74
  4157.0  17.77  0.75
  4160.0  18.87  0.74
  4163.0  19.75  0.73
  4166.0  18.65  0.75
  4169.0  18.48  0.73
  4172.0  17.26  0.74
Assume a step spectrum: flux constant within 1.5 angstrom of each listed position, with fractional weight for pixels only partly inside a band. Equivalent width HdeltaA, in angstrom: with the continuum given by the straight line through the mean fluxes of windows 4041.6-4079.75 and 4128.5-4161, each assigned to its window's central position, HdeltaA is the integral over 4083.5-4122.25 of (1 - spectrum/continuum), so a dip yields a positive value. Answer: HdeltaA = 0.2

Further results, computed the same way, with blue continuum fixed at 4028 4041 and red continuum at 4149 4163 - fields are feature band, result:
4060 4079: 1.2 angstrom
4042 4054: 0.4 angstrom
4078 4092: -0.2 angstrom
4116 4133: 0.5 angstrom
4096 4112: 1.8 angstrom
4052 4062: 0.1 angstrom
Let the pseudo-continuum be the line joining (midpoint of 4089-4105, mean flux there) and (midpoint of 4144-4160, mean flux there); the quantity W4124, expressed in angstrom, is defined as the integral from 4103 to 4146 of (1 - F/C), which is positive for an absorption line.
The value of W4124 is -0.4 angstrom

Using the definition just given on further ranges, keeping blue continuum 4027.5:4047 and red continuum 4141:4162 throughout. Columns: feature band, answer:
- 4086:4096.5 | -0.78 angstrom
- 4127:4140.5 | -0.16 angstrom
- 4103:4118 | 0.34 angstrom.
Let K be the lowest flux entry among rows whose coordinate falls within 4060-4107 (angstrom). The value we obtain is 12.39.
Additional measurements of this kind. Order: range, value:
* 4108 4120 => 16.65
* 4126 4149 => 16.53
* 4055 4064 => 14.82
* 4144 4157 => 17.39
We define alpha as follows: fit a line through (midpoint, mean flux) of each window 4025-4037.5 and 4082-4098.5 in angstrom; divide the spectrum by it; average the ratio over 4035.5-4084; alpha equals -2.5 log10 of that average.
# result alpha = 0.05 mag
